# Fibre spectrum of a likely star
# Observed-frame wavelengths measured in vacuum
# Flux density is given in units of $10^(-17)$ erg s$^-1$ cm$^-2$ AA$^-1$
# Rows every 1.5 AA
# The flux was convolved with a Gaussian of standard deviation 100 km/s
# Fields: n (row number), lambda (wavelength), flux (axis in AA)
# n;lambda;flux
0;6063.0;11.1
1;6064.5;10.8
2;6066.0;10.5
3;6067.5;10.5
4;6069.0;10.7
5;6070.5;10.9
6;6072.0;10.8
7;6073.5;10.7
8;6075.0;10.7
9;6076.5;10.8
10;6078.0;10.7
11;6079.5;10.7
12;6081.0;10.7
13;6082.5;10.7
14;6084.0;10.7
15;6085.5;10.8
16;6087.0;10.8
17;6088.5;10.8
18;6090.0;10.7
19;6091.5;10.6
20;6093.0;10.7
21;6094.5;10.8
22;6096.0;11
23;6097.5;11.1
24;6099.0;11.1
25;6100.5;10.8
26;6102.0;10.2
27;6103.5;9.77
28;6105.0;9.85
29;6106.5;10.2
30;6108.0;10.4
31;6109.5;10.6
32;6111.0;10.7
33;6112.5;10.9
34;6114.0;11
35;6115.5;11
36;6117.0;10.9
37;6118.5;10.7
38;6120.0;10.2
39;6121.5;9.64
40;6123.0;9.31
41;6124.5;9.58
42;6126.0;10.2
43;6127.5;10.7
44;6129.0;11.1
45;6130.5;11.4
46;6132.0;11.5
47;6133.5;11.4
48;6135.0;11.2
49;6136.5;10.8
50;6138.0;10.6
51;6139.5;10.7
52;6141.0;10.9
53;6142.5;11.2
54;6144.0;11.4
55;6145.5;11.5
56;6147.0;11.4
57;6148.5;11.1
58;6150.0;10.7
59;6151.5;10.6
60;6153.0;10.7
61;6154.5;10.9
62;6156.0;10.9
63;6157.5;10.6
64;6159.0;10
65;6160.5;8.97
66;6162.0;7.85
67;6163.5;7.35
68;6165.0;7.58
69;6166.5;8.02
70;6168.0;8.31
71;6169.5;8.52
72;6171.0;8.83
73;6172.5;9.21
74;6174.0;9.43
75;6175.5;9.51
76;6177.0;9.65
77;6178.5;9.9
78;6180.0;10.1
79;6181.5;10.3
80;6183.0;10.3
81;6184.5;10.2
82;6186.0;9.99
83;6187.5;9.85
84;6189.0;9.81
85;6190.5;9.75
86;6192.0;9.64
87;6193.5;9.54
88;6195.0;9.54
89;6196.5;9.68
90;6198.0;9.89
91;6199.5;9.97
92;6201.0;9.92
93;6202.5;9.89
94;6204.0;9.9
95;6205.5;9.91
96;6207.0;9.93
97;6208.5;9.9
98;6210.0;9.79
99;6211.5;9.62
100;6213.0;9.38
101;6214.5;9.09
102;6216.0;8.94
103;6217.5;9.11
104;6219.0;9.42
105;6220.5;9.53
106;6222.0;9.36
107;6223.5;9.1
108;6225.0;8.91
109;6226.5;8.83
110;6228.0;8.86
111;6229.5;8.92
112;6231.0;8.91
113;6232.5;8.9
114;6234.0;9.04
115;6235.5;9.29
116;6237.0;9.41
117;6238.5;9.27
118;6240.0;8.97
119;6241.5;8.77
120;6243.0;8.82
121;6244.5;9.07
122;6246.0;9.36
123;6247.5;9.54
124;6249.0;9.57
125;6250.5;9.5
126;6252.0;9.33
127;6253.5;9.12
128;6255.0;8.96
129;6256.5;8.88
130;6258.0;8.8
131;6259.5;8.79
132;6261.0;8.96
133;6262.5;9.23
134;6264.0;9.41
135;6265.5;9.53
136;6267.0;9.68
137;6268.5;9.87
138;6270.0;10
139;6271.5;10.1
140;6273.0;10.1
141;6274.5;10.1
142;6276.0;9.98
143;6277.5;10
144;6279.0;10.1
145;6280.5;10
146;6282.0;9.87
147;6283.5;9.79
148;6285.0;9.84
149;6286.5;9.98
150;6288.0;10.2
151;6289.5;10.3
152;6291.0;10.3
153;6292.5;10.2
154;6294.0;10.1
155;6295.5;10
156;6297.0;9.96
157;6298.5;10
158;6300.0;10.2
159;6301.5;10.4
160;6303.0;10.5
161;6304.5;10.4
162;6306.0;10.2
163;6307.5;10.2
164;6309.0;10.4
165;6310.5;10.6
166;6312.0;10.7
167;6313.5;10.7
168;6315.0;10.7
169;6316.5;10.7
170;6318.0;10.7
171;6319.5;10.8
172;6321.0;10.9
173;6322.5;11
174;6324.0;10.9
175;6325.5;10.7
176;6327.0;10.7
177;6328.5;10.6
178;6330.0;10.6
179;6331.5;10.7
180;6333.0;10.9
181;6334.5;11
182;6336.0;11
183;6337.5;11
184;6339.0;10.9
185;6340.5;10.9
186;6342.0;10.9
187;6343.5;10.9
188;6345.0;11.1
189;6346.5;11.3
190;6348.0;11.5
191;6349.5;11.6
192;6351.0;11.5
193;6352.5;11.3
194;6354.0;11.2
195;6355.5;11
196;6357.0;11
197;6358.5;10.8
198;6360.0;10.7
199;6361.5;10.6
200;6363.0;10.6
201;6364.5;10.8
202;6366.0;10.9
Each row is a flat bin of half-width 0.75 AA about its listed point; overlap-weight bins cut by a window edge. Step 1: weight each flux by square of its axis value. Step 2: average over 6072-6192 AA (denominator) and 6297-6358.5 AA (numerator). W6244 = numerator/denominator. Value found 1.12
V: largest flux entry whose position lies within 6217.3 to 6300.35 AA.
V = 10.3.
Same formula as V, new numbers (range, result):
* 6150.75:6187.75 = 10.9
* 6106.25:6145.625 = 11.5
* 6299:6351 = 11.6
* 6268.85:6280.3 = 10.1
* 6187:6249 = 9.97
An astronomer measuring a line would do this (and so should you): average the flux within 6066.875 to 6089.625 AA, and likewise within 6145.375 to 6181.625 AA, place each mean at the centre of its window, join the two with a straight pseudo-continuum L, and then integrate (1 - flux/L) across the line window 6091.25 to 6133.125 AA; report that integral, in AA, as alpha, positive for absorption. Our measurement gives -1.1 AA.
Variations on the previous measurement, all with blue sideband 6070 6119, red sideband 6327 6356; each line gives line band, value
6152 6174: 3.3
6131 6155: -0.6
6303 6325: 0.7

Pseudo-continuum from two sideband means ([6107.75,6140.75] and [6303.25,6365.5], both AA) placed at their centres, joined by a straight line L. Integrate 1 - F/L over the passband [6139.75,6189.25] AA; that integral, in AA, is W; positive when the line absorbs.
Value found 3.8 AA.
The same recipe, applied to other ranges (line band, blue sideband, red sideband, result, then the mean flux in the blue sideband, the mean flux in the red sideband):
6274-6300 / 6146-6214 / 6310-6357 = 1.28 AA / 9.71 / 10.9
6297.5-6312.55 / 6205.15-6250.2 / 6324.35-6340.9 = 0.08 AA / 9.25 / 10.8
